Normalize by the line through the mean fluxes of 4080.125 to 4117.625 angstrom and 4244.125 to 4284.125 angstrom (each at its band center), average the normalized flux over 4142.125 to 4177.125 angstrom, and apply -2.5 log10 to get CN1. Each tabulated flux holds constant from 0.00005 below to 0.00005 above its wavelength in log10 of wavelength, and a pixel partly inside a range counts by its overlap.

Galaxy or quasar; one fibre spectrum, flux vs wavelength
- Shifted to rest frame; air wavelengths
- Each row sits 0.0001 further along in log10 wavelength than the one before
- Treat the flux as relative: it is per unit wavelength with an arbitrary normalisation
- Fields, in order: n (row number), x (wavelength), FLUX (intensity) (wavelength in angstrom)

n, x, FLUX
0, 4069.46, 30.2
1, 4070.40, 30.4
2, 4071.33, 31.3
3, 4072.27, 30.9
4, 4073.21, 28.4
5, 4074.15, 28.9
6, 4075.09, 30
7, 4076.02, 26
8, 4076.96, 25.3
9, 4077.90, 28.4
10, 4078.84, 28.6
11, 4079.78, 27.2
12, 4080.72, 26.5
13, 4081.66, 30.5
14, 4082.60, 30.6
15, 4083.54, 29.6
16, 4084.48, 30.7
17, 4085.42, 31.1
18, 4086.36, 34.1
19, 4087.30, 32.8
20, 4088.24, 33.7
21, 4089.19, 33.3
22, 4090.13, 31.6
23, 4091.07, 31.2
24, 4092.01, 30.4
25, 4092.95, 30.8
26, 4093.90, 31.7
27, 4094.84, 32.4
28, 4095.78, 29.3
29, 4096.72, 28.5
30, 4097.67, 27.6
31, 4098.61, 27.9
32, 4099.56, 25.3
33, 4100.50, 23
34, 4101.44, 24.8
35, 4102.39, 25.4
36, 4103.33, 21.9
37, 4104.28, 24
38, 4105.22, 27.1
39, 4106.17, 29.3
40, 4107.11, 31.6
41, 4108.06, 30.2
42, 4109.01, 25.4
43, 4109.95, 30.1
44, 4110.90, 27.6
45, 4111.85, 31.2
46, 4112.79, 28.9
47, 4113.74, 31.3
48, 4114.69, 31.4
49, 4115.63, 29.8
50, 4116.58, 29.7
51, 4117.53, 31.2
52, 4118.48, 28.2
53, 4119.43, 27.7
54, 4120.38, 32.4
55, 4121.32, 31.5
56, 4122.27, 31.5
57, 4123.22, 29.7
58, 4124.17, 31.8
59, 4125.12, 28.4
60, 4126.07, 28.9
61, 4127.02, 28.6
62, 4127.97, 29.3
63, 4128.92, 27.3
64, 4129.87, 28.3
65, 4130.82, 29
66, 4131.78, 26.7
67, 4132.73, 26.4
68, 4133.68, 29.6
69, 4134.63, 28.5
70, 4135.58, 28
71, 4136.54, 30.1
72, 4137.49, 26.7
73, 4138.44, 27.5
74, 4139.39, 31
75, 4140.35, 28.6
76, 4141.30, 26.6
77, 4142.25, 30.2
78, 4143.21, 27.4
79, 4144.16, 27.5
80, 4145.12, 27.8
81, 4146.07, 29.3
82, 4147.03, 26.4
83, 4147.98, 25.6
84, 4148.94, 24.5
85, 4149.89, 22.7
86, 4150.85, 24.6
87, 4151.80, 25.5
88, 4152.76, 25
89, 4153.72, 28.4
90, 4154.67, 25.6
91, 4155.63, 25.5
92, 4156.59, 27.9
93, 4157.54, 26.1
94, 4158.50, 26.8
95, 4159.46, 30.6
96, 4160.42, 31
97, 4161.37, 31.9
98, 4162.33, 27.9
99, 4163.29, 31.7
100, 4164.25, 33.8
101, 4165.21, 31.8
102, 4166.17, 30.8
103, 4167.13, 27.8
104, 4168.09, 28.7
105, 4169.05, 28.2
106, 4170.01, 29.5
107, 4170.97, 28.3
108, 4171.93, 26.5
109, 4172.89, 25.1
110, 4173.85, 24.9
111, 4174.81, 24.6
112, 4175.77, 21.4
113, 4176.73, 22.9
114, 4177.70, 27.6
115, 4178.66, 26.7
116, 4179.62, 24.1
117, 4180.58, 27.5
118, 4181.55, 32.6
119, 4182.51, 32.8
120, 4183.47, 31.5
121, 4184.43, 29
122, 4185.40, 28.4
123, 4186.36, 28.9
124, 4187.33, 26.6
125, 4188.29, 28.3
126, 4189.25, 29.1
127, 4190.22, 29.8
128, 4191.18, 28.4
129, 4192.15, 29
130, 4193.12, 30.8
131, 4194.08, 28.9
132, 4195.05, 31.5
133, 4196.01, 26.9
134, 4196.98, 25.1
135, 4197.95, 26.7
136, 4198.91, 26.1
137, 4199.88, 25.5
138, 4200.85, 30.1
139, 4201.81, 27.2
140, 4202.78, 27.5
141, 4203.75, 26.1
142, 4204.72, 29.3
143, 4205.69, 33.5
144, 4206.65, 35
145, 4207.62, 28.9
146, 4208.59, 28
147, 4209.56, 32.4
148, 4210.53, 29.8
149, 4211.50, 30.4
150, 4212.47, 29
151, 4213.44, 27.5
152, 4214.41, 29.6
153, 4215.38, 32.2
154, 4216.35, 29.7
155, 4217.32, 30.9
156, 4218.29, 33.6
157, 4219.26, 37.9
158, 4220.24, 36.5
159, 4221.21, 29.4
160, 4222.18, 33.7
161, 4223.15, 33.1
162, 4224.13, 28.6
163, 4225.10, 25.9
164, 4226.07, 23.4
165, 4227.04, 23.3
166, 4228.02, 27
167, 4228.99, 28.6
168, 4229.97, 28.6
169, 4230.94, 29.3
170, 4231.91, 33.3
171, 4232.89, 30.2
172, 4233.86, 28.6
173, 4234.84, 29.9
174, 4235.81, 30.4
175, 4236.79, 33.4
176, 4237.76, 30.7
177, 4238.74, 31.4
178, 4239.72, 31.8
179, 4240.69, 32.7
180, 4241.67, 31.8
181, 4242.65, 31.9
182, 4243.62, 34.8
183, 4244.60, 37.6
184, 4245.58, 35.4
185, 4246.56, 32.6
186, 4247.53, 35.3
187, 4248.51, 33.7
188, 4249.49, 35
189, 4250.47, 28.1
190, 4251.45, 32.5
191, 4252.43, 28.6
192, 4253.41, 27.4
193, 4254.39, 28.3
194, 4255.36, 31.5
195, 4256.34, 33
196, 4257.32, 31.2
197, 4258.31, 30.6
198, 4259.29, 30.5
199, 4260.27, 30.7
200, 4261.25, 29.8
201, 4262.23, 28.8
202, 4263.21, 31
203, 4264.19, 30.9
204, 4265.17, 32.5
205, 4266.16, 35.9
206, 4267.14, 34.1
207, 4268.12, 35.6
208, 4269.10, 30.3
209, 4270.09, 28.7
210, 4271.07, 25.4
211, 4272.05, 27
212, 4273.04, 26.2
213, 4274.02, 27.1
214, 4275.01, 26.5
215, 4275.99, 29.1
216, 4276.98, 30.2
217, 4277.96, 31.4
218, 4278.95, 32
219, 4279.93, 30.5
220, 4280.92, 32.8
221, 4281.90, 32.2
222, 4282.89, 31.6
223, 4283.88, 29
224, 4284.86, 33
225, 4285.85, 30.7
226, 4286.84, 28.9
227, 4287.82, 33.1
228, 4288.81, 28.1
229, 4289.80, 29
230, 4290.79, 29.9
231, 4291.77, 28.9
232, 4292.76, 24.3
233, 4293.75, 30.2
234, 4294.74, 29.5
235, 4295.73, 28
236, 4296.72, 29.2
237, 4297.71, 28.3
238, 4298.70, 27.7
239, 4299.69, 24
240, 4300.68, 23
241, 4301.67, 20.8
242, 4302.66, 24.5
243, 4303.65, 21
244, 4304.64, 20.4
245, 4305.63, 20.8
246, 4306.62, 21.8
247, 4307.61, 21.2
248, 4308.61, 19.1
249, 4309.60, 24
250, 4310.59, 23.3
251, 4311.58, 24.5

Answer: 0.10 mag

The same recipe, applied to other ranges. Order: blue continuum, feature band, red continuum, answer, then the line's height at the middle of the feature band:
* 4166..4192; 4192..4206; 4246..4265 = 0.02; 28.6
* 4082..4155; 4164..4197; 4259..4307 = 0.02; 28.7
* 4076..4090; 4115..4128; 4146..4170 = -0.04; 29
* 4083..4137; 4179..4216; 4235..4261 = 0.07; 30.9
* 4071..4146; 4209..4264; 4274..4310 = -0.11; 27.9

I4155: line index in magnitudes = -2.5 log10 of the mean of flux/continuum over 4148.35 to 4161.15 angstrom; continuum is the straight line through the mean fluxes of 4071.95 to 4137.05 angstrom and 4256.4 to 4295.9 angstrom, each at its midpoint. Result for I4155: 0.11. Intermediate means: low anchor 29.1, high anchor 30.2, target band 26.6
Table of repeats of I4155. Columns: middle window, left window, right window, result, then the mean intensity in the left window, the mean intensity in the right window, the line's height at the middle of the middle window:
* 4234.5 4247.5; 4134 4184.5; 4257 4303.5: -0.14 mag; 27.8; 29.3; 28.8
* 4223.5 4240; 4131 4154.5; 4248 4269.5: 0.05 mag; 27.3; 31.4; 30.4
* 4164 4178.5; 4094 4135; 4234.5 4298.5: 0.08 mag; 28.6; 30.8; 29.4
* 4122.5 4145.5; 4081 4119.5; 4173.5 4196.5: 0.01 mag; 29.3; 28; 28.8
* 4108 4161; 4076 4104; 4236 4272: 0.05 mag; 29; 31.7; 29.7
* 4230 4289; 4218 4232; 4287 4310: -0.12 mag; 30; 25.6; 27.9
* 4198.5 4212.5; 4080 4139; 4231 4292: 0.04 mag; 29.2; 31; 30.3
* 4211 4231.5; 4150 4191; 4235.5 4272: 0.01 mag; 28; 31.7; 30.2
